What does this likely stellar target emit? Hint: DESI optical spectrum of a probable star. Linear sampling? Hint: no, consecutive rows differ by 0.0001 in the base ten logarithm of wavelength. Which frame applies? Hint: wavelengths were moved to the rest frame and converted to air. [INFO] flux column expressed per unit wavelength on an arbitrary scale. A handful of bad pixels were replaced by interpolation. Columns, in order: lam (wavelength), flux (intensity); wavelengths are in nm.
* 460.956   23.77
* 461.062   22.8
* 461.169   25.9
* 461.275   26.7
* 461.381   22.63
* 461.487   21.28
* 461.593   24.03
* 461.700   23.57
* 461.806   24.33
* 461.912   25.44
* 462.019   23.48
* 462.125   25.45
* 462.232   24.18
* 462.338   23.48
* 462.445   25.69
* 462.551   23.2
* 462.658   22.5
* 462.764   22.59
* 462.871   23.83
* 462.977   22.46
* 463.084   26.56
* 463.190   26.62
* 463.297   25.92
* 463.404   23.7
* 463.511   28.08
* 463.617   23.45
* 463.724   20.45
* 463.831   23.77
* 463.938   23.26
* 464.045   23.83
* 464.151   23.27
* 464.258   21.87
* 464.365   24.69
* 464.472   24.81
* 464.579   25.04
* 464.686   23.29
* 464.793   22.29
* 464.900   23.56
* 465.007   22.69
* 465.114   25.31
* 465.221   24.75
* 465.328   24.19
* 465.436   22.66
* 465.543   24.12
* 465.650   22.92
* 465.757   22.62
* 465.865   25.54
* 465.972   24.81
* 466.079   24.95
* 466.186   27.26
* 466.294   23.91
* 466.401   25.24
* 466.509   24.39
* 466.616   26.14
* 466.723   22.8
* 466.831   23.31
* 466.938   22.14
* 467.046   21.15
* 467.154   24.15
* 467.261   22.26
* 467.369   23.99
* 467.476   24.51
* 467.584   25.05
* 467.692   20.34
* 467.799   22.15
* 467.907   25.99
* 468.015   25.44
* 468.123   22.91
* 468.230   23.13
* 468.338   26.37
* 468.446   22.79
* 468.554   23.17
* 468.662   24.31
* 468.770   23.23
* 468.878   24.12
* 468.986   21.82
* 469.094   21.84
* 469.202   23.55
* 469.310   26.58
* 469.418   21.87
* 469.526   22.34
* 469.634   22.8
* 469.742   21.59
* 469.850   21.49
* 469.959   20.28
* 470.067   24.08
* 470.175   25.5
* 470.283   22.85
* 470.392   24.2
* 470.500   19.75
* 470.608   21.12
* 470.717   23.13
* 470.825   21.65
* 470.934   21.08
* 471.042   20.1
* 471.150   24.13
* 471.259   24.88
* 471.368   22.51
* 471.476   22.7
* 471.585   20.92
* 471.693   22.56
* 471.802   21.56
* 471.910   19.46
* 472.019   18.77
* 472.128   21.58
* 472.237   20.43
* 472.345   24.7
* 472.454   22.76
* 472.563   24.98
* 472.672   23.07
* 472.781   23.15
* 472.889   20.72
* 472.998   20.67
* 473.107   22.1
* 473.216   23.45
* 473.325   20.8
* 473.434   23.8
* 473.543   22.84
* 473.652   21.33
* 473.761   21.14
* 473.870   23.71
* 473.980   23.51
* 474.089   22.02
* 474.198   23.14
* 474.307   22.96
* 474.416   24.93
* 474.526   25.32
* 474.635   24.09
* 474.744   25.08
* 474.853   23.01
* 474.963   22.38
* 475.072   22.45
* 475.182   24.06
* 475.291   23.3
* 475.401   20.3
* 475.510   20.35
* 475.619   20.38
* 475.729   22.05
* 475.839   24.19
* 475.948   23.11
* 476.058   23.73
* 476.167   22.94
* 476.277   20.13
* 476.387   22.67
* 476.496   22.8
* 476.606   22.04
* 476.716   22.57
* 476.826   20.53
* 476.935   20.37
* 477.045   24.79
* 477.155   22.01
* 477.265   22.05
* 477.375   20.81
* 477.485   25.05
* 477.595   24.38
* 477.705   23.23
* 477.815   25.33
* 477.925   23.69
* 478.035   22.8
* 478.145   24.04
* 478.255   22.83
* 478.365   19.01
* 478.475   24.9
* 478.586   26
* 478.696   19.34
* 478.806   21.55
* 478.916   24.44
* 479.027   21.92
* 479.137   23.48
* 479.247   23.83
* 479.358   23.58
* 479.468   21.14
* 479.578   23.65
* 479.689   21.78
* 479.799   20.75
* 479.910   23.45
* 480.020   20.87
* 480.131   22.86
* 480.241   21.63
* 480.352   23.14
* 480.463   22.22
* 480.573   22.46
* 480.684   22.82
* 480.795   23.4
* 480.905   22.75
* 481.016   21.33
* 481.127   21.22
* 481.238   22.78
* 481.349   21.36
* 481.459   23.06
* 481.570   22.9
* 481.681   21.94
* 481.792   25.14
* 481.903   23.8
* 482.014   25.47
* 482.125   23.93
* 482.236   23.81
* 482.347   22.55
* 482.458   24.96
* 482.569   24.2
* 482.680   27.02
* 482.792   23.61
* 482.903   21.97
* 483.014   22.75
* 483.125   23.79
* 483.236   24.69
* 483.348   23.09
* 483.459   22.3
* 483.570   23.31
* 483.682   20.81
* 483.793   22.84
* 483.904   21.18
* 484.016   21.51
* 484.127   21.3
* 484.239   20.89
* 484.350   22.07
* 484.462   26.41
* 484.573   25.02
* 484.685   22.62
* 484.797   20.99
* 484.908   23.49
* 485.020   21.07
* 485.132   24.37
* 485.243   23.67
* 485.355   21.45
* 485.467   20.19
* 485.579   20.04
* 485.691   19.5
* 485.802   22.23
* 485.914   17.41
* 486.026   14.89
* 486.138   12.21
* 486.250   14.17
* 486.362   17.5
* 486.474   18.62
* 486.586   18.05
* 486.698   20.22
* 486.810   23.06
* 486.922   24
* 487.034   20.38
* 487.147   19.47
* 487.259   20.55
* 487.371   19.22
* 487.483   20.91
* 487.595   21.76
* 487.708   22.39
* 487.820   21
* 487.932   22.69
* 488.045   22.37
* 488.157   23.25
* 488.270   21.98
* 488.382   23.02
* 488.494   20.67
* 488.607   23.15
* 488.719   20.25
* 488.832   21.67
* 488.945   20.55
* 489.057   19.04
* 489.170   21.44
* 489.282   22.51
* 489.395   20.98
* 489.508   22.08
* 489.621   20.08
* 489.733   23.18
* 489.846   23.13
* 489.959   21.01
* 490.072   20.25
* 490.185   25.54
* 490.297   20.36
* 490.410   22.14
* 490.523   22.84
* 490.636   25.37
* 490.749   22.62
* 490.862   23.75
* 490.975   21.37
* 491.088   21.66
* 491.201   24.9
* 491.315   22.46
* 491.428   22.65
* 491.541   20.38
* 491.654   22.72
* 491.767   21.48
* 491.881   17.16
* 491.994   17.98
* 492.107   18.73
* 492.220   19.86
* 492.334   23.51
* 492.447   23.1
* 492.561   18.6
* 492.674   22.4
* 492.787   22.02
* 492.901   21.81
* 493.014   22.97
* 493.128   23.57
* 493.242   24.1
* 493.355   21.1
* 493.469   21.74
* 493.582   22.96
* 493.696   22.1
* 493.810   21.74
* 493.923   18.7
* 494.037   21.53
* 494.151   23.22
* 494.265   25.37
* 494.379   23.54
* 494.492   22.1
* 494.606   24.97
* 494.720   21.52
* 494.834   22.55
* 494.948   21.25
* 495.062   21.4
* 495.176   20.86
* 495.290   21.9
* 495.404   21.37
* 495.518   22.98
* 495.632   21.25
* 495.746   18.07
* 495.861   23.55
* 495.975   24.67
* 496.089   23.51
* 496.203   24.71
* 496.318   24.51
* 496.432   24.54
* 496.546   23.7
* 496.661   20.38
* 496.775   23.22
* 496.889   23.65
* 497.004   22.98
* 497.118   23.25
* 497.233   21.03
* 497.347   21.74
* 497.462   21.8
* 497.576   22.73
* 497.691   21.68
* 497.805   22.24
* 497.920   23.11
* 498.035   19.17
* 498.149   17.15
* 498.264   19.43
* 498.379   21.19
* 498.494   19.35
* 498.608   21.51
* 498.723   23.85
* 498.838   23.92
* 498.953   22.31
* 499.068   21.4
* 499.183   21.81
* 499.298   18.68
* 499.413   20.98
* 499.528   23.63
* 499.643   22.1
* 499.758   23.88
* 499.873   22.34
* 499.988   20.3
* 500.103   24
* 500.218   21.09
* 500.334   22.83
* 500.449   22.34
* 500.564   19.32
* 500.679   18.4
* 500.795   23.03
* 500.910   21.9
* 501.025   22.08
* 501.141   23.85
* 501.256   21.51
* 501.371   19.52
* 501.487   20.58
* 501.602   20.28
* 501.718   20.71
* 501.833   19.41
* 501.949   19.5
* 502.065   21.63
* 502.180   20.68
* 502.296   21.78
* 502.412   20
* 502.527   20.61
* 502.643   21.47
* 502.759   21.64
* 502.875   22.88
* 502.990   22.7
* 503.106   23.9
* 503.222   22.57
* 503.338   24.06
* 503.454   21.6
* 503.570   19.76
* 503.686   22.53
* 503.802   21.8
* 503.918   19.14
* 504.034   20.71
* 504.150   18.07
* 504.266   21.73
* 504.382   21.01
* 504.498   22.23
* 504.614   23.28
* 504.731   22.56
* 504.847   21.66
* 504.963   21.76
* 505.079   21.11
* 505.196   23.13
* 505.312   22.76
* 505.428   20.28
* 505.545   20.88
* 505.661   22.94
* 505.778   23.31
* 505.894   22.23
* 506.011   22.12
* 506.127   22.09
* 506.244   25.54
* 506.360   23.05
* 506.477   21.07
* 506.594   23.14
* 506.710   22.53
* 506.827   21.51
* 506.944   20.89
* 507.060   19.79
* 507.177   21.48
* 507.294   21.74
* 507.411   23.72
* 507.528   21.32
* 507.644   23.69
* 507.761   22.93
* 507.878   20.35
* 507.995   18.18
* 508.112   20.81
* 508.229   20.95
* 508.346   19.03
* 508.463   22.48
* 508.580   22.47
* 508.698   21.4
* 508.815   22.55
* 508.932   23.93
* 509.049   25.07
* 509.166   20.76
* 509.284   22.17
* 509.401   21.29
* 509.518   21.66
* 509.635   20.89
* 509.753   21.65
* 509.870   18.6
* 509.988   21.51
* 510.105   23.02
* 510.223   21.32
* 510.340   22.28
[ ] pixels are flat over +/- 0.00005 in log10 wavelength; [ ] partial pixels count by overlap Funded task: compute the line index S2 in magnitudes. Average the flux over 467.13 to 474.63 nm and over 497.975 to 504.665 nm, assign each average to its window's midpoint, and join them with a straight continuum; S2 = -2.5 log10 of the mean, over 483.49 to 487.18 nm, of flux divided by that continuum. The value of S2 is 0.07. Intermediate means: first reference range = 22.8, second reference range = 21.4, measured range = 20.8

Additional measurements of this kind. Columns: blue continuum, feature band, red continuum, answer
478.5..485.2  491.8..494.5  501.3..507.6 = 0.03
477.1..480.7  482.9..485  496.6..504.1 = -0.01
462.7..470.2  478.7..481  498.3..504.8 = 0.02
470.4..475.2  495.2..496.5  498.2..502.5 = -0.06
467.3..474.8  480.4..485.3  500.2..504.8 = -0.04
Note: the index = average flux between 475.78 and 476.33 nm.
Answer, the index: 22.8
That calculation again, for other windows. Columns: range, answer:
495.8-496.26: 24.1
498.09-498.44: 19.3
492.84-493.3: 23.1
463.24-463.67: 25.3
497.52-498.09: 21.8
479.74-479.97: 22.1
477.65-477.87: 24.3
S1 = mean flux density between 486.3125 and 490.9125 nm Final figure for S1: 21.5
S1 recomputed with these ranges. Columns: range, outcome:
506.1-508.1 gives 21.9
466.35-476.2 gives 22.8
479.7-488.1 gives 21.9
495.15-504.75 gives 21.7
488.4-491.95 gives 21.8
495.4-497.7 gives 22.7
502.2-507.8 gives 21.9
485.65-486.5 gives 17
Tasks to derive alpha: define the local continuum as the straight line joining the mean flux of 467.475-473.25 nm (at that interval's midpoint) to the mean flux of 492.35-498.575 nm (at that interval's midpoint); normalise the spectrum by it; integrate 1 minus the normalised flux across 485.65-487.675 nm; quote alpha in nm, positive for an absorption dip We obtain 0.29 nm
